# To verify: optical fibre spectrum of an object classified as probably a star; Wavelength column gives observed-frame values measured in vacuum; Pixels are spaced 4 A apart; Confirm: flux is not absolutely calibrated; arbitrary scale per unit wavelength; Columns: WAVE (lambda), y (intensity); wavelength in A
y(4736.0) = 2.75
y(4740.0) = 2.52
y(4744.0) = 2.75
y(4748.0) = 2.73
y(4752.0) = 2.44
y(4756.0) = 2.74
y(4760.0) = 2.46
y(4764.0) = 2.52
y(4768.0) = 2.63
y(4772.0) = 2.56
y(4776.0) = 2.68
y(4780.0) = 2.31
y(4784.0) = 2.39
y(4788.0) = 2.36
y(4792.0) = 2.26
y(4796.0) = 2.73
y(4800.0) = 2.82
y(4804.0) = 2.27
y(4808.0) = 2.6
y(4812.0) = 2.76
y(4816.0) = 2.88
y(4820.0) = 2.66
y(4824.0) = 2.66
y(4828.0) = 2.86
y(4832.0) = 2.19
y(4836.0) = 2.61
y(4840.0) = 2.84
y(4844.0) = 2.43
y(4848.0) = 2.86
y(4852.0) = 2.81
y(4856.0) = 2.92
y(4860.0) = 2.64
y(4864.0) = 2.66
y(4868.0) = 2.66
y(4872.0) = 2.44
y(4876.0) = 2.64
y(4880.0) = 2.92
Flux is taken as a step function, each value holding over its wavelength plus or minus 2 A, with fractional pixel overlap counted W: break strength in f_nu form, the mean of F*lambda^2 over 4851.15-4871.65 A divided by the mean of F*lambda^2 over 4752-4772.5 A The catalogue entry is 1.1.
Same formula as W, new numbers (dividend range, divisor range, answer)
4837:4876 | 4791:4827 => 1.04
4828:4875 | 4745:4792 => 1.09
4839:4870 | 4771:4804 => 1.12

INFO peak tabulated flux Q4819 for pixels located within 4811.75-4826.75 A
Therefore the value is 2.88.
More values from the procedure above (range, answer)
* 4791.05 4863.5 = 2.92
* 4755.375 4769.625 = 2.74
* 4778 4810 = 2.82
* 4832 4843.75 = 2.84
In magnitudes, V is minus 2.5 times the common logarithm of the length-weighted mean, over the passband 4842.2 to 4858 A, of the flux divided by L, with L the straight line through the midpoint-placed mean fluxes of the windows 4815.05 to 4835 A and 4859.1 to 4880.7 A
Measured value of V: -0.047 mag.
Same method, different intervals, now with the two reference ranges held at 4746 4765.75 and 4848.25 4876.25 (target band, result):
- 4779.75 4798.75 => 0.08 mag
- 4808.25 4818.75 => -0.05 mag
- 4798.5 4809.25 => 0.03 mag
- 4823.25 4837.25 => 0.04 mag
